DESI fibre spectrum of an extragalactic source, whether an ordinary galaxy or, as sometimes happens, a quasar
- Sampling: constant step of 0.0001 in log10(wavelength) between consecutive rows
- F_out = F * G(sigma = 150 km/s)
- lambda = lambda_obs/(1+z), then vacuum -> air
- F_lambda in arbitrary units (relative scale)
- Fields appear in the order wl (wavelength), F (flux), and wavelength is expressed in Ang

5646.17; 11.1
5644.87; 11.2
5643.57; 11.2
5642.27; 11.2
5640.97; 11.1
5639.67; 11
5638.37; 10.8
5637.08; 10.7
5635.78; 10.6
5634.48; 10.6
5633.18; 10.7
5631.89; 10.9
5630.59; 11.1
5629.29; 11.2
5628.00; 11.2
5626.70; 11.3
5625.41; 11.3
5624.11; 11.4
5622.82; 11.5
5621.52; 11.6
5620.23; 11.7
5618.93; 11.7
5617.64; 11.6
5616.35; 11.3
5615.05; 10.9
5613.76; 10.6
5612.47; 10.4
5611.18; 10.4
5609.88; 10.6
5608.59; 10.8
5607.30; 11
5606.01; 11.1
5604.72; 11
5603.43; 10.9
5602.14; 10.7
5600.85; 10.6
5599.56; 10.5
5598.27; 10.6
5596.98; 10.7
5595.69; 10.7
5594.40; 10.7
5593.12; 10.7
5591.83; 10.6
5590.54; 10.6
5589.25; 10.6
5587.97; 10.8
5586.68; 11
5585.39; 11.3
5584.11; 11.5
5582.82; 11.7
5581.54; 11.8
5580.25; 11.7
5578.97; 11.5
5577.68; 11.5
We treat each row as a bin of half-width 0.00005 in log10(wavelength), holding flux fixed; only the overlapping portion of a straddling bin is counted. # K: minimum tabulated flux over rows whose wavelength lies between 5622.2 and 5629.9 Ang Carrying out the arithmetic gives 11.2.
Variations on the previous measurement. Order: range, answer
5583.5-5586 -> 11.3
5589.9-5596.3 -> 10.6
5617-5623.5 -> 11.5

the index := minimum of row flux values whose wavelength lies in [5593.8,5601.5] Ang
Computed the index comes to 10.5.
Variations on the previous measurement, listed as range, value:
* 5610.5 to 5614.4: 10.4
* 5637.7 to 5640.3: 10.8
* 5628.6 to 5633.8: 10.7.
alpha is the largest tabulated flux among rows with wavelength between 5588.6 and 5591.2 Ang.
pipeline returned 10.6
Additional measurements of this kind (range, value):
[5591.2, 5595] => 10.7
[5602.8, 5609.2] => 11.1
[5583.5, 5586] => 11.5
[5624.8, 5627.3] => 11.3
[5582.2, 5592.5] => 11.7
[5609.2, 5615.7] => 10.9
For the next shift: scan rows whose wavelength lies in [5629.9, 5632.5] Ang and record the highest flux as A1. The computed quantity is 11.1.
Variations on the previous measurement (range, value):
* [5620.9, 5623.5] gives 11.6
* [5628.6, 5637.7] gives 11.2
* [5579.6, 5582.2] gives 11.8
